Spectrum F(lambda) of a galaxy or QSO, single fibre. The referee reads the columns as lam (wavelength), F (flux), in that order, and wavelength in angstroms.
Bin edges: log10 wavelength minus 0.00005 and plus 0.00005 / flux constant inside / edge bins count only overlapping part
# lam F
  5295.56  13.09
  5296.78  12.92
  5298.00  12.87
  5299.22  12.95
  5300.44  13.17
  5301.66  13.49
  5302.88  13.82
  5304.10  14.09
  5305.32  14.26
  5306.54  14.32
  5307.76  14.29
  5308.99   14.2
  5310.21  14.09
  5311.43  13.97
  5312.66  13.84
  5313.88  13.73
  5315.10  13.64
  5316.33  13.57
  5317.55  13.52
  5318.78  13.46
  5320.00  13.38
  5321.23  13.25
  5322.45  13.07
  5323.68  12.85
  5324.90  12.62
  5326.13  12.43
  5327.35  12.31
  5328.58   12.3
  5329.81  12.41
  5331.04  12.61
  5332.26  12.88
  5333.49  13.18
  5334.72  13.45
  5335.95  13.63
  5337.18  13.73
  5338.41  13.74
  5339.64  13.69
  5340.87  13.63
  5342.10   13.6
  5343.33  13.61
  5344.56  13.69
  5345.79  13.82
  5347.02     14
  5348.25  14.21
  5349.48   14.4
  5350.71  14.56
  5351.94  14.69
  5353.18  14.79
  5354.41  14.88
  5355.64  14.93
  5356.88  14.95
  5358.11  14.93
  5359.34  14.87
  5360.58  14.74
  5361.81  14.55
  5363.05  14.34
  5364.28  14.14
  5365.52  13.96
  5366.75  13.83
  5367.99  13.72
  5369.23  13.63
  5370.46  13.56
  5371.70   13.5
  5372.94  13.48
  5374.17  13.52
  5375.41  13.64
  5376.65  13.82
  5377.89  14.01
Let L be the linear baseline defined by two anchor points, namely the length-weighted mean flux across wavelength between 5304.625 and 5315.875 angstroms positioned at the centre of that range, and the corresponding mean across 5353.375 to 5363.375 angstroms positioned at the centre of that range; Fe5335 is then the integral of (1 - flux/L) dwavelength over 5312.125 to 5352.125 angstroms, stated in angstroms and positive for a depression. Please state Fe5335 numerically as 2.6 angstroms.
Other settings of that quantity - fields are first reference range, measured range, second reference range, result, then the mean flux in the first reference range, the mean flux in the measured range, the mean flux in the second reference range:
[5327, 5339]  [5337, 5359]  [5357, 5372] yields -1.0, 13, 14.2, 14.2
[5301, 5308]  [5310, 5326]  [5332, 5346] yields 0.5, 14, 13.4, 13.6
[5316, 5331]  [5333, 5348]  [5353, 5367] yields 0.0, 12.9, 13.7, 14.6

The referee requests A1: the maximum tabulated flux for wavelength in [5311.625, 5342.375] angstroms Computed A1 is 13.84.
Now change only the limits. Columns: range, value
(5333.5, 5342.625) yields 13.74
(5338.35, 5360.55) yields 14.95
